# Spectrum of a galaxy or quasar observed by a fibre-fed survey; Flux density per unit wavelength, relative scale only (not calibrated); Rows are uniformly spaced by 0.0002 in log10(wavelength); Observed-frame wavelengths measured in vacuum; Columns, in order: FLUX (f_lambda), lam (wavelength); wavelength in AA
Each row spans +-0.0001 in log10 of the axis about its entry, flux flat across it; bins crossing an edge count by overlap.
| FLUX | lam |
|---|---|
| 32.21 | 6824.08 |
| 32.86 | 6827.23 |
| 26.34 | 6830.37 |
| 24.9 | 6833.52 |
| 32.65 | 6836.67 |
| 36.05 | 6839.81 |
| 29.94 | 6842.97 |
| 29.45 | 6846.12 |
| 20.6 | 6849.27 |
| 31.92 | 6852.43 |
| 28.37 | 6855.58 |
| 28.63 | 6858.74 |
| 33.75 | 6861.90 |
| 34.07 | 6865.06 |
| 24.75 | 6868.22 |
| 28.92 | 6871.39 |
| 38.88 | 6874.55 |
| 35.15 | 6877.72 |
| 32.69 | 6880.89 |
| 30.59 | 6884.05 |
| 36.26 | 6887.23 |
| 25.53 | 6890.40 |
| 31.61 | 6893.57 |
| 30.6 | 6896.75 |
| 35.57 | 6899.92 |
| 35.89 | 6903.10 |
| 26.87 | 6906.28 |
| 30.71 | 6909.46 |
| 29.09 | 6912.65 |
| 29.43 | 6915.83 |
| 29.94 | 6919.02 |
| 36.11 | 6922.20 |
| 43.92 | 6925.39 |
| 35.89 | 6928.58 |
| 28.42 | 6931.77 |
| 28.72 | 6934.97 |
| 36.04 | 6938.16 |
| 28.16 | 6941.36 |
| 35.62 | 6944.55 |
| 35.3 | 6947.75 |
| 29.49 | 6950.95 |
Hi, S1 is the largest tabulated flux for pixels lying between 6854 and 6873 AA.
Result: 34.07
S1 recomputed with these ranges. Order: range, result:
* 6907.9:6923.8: 36.11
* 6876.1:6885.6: 35.15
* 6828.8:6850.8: 36.05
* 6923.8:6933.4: 43.92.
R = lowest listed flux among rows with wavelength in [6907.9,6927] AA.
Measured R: 29.09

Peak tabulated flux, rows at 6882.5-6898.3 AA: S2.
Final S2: 36.26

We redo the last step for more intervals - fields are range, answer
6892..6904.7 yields 35.89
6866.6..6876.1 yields 38.88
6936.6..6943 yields 36.04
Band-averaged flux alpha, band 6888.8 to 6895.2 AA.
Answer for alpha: 28.6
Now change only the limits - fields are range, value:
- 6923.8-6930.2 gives 39.9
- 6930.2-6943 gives 30.4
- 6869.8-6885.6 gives 33.3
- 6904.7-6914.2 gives 28.9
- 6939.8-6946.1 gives 31.9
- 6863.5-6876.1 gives 31.6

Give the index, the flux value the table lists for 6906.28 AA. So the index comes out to 26.87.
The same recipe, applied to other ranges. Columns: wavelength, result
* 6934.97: 28.72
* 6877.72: 35.15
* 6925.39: 43.92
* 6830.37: 26.34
